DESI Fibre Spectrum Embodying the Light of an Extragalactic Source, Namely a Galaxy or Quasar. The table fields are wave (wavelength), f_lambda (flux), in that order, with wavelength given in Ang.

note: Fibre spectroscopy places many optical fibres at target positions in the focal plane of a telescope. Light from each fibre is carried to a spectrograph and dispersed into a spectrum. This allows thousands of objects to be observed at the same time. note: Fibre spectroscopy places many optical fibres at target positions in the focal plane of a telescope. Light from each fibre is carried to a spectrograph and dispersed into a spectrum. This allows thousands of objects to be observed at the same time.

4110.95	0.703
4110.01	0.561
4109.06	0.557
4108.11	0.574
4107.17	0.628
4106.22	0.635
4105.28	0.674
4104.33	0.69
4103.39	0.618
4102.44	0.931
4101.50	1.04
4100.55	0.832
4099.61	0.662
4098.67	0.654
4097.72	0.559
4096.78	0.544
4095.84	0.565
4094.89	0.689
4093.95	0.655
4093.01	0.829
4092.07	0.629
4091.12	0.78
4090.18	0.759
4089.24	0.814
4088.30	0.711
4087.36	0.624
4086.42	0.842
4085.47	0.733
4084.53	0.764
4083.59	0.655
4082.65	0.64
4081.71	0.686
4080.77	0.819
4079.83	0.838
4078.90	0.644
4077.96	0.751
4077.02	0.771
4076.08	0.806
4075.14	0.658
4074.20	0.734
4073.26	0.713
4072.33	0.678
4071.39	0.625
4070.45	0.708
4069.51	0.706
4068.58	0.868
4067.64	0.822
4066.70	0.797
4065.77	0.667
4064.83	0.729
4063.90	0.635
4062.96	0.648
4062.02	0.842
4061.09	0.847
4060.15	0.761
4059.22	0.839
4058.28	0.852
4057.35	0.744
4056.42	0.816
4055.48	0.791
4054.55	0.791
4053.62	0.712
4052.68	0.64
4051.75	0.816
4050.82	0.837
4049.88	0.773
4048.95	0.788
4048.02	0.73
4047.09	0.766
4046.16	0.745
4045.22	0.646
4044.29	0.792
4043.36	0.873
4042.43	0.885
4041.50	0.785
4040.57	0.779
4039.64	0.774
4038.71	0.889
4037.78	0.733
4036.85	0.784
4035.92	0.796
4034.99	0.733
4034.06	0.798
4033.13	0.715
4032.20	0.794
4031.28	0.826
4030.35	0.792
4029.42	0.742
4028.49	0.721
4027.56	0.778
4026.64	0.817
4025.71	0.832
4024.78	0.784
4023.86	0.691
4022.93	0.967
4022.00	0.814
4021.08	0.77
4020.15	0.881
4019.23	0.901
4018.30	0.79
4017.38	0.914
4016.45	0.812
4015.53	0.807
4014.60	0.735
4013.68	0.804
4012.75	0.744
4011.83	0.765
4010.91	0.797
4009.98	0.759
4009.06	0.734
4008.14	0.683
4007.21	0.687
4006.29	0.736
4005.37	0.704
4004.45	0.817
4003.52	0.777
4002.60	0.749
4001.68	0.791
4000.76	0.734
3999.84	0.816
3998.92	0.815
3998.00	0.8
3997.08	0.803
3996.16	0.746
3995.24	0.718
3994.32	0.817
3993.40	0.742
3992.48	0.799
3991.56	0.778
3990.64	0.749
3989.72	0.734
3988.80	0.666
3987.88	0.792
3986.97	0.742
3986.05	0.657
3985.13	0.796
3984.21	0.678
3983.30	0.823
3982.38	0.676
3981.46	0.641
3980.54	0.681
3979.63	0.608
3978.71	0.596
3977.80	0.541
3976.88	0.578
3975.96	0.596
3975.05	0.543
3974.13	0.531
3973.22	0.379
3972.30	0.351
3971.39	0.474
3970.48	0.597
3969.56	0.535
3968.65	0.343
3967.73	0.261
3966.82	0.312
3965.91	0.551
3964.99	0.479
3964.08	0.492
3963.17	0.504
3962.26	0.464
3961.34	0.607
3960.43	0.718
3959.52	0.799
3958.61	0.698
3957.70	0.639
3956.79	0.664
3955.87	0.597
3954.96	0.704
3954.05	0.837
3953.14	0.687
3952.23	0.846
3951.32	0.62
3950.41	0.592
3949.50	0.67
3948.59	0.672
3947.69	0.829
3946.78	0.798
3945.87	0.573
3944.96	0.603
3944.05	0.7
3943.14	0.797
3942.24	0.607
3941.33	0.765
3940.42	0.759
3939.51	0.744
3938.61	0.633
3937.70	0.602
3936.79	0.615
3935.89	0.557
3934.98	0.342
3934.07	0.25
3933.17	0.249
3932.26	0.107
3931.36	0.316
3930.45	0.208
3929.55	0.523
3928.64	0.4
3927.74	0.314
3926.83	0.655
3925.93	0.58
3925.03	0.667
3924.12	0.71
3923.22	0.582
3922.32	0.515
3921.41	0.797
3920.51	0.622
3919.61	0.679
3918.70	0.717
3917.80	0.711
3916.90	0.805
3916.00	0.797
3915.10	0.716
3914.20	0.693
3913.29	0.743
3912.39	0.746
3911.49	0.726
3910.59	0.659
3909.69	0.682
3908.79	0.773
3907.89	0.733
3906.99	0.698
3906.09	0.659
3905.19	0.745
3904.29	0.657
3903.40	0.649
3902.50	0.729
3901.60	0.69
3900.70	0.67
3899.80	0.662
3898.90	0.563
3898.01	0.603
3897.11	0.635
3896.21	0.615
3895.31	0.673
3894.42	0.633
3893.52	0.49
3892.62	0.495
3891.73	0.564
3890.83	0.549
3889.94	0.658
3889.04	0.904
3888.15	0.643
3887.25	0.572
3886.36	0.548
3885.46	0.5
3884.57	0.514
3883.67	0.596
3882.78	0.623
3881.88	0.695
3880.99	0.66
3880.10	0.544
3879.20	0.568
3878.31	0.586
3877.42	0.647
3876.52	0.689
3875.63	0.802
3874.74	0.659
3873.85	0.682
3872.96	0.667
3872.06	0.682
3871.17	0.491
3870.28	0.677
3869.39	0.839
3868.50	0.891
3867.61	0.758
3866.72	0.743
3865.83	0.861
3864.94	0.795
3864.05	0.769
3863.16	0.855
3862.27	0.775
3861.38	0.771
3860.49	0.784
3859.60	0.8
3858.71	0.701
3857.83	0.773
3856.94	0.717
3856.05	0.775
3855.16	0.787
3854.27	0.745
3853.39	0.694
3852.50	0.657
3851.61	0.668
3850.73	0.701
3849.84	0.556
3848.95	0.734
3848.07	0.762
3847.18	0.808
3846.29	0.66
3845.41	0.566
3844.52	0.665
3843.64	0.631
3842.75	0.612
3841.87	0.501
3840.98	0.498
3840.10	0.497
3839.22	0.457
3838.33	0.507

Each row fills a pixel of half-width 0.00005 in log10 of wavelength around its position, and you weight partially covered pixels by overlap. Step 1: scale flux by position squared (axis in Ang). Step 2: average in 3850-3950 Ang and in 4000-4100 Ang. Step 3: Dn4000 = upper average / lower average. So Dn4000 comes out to 1.25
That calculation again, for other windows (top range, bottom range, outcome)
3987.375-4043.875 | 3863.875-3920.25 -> 1.24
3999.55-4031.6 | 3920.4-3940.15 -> 1.64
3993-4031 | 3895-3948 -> 1.31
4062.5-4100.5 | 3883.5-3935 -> 1.28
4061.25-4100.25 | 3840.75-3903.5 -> 1.18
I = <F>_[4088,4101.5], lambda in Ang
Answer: 0.704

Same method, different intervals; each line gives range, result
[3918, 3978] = 0.572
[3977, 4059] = 0.766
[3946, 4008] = 0.659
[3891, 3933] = 0.619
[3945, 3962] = 0.692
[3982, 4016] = 0.756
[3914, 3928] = 0.664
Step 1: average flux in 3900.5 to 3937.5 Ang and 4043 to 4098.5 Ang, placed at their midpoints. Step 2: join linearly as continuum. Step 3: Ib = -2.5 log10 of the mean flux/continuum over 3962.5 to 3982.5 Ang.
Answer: 0.26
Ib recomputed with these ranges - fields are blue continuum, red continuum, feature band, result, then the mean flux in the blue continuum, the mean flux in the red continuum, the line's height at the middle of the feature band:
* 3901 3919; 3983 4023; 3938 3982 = 0.222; 0.716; 0.774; 0.747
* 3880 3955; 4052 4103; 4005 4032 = -0.131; 0.627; 0.738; 0.697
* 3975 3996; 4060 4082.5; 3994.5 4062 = -0.096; 0.697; 0.738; 0.718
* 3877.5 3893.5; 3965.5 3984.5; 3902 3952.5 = -0.102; 0.599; 0.537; 0.57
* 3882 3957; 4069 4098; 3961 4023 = -0.029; 0.627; 0.709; 0.663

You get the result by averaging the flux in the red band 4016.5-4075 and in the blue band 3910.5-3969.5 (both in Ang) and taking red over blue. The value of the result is 1.29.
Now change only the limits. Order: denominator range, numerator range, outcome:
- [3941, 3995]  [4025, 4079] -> 1.20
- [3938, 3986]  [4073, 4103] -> 1.18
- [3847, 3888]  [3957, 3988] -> 0.83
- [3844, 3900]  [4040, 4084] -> 1.11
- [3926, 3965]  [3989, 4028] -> 1.33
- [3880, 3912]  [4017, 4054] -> 1.23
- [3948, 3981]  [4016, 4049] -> 1.38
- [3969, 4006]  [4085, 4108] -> 1.04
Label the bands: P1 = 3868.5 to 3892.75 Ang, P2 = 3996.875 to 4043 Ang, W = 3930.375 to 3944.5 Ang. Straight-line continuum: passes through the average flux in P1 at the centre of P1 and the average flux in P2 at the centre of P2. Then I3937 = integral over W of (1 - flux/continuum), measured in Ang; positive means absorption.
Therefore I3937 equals 3.6 Ang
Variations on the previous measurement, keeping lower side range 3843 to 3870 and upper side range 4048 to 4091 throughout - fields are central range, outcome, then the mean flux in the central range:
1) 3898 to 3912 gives 1.10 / 0.684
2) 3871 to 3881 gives 1.32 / 0.643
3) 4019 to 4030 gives -0.87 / 0.806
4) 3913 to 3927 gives 1.05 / 0.687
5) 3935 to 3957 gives 1.89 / 0.68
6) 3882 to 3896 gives 2.67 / 0.6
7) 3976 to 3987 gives 1.22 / 0.662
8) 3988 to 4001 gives -0.37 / 0.767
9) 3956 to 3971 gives 4.07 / 0.542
